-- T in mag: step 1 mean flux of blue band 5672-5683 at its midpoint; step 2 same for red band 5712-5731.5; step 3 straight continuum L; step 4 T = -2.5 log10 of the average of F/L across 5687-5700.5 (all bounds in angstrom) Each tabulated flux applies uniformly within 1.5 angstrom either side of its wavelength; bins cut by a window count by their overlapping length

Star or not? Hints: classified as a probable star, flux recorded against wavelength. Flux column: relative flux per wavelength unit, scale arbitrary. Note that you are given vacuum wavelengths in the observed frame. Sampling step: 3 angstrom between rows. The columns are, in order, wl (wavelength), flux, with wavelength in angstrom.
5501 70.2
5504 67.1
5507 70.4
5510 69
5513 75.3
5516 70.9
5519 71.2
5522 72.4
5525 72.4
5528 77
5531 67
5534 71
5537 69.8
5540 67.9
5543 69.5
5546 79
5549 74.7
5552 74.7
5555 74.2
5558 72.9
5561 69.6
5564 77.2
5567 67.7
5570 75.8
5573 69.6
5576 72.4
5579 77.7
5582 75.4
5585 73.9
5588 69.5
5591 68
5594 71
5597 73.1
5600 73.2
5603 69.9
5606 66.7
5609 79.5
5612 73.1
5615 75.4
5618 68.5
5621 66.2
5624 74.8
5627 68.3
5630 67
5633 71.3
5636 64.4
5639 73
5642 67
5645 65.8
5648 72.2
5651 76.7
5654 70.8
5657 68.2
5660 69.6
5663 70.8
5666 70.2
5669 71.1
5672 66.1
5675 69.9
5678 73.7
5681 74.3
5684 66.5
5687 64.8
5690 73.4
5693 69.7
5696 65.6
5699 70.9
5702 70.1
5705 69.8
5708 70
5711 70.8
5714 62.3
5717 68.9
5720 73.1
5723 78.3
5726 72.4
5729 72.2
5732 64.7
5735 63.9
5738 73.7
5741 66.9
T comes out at 0.03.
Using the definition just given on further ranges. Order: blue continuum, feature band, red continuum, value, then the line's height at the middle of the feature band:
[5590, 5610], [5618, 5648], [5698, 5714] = 0.03 mag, 70.9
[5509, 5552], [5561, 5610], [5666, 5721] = -0.02 mag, 71.2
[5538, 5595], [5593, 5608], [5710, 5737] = 0.01 mag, 72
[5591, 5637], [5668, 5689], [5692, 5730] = 0.01 mag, 70.5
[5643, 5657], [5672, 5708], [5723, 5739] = 0.01 mag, 70.5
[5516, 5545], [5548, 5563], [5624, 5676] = -0.04 mag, 70.8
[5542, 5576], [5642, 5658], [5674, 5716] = 0.00 mag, 70.7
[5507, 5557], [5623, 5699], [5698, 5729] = 0.02 mag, 71.2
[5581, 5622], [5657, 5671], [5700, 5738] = 0.01 mag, 70.7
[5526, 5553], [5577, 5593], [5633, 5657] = -0.02 mag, 71.3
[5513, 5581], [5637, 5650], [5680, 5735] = 0.02 mag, 70.8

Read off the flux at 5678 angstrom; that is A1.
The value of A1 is 73.7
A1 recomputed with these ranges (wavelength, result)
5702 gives 70.1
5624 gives 74.8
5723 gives 78.3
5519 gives 71.2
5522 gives 72.4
